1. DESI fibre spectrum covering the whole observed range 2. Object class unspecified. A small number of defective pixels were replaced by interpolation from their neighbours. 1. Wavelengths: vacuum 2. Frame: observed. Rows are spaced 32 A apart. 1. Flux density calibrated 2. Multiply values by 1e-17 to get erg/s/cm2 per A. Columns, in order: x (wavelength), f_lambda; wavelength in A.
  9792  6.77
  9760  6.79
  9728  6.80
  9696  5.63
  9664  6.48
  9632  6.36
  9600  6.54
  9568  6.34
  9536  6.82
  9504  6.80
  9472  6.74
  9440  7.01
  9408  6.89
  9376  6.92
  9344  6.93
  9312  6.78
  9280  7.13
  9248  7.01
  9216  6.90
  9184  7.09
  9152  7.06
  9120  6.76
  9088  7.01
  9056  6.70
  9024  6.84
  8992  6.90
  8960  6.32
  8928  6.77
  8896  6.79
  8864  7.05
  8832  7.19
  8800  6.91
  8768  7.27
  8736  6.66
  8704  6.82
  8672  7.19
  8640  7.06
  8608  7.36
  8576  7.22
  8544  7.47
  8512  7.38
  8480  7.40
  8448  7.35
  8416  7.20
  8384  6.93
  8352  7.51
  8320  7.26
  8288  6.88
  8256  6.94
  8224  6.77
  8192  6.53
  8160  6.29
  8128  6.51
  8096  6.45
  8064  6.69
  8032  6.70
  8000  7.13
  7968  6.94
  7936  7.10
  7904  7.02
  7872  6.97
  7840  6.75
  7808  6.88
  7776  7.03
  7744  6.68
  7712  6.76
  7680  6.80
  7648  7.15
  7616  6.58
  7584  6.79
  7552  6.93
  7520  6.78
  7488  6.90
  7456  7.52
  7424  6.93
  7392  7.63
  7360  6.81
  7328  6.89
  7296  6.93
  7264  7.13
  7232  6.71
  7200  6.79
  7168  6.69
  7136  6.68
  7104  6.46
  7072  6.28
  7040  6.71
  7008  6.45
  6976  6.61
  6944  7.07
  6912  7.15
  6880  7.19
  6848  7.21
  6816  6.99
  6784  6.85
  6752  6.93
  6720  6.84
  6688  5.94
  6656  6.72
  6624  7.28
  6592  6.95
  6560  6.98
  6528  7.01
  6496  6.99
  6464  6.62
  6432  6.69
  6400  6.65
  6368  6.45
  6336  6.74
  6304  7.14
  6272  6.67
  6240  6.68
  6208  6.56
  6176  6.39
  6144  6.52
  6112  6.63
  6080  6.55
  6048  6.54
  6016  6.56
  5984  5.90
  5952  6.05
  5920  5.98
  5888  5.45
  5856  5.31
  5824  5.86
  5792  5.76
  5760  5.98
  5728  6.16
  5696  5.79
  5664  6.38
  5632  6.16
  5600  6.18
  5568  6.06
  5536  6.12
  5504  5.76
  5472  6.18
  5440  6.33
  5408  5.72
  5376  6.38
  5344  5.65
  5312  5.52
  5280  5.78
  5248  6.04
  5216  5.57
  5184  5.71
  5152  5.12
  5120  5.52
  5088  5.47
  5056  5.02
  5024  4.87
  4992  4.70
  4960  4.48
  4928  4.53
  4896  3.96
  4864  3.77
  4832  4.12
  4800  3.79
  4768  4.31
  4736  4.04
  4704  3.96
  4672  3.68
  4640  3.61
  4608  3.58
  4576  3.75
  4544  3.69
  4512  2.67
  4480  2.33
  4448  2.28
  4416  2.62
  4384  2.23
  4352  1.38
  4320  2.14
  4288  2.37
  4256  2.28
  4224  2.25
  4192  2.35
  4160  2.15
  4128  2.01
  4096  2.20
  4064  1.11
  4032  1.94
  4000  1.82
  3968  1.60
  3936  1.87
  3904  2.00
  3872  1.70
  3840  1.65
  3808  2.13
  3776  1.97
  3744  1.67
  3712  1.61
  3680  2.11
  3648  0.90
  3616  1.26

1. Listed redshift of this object 0.134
